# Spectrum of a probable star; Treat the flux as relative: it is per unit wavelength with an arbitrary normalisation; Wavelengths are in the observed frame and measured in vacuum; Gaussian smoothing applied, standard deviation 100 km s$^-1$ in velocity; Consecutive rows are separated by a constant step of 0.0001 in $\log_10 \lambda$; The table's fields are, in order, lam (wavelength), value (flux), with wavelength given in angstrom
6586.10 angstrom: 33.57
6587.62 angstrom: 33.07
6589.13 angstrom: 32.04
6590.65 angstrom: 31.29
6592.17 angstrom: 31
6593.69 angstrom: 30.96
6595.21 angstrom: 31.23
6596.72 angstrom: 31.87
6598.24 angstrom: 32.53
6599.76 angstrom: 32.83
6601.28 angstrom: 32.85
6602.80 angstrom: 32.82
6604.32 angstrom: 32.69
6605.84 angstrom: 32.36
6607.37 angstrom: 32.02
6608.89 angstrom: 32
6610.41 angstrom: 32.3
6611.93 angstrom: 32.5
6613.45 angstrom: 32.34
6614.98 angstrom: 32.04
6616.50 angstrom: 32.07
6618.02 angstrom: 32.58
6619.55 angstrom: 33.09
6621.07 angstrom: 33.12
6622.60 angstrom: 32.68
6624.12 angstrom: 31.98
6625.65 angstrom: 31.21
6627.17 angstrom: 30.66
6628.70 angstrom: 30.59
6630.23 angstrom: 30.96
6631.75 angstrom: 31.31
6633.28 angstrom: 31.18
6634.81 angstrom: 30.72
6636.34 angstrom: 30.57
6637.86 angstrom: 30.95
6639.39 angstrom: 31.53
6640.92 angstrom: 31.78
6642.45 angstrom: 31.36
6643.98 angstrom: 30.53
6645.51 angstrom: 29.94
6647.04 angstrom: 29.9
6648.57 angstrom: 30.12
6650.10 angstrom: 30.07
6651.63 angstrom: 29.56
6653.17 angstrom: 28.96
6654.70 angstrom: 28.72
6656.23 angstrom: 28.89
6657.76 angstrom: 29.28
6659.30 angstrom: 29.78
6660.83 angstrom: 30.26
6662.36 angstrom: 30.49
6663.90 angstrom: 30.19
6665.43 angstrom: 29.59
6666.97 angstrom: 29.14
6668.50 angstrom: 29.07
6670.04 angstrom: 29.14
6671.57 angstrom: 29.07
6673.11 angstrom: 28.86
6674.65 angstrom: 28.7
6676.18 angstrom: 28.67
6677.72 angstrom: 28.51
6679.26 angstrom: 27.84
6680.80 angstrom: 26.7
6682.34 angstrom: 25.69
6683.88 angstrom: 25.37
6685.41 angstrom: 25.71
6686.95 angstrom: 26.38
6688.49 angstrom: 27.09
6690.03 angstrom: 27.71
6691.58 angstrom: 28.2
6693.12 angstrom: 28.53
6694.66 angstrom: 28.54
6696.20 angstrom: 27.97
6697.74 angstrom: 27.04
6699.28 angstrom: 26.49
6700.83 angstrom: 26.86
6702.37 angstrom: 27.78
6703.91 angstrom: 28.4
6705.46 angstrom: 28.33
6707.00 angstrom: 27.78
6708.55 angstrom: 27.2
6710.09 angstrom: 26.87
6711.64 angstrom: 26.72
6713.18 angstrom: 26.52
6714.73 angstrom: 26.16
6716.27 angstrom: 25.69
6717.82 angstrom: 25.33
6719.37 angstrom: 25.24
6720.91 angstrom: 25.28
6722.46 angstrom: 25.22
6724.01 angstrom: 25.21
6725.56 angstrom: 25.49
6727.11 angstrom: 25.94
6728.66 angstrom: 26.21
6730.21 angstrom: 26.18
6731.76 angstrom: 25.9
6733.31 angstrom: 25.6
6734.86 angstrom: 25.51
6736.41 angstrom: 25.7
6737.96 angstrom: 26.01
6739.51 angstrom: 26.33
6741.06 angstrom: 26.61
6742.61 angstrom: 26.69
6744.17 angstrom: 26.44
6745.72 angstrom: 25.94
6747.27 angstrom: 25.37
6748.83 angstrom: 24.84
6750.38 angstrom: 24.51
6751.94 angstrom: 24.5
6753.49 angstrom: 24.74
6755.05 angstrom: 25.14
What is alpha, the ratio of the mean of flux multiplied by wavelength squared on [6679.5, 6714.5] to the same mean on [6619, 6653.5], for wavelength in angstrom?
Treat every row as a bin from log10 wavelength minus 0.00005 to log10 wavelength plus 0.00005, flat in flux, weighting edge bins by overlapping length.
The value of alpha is 0.89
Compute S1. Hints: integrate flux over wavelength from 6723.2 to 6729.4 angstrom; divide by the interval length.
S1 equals 25.7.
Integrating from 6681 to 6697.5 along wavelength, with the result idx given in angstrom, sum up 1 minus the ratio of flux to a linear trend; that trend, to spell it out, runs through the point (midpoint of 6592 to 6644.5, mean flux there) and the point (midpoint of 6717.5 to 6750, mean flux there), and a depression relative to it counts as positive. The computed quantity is 0.6 angstrom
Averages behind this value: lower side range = 31.8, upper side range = 25.8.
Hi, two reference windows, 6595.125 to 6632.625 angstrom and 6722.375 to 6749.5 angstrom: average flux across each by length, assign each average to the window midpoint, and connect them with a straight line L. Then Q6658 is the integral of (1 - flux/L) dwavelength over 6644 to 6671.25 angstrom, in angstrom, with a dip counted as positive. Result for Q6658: 0.2 angstrom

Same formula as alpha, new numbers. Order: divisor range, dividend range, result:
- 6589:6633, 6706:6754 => 0.84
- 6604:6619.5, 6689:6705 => 0.88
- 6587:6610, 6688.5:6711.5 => 0.89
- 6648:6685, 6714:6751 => 0.91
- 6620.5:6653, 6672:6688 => 0.89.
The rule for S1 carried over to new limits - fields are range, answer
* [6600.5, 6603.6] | 32.8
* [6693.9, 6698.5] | 27.9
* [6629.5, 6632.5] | 31.2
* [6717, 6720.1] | 25.2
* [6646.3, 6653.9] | 29.7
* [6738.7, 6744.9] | 26.5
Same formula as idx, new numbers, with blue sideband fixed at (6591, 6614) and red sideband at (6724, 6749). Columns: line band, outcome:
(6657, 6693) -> 0.6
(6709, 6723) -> 0.5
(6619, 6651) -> -0.5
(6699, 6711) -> 0.0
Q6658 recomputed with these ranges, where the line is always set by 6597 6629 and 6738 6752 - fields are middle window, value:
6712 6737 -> 1.0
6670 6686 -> 0.8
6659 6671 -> 0.0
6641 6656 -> 0.3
